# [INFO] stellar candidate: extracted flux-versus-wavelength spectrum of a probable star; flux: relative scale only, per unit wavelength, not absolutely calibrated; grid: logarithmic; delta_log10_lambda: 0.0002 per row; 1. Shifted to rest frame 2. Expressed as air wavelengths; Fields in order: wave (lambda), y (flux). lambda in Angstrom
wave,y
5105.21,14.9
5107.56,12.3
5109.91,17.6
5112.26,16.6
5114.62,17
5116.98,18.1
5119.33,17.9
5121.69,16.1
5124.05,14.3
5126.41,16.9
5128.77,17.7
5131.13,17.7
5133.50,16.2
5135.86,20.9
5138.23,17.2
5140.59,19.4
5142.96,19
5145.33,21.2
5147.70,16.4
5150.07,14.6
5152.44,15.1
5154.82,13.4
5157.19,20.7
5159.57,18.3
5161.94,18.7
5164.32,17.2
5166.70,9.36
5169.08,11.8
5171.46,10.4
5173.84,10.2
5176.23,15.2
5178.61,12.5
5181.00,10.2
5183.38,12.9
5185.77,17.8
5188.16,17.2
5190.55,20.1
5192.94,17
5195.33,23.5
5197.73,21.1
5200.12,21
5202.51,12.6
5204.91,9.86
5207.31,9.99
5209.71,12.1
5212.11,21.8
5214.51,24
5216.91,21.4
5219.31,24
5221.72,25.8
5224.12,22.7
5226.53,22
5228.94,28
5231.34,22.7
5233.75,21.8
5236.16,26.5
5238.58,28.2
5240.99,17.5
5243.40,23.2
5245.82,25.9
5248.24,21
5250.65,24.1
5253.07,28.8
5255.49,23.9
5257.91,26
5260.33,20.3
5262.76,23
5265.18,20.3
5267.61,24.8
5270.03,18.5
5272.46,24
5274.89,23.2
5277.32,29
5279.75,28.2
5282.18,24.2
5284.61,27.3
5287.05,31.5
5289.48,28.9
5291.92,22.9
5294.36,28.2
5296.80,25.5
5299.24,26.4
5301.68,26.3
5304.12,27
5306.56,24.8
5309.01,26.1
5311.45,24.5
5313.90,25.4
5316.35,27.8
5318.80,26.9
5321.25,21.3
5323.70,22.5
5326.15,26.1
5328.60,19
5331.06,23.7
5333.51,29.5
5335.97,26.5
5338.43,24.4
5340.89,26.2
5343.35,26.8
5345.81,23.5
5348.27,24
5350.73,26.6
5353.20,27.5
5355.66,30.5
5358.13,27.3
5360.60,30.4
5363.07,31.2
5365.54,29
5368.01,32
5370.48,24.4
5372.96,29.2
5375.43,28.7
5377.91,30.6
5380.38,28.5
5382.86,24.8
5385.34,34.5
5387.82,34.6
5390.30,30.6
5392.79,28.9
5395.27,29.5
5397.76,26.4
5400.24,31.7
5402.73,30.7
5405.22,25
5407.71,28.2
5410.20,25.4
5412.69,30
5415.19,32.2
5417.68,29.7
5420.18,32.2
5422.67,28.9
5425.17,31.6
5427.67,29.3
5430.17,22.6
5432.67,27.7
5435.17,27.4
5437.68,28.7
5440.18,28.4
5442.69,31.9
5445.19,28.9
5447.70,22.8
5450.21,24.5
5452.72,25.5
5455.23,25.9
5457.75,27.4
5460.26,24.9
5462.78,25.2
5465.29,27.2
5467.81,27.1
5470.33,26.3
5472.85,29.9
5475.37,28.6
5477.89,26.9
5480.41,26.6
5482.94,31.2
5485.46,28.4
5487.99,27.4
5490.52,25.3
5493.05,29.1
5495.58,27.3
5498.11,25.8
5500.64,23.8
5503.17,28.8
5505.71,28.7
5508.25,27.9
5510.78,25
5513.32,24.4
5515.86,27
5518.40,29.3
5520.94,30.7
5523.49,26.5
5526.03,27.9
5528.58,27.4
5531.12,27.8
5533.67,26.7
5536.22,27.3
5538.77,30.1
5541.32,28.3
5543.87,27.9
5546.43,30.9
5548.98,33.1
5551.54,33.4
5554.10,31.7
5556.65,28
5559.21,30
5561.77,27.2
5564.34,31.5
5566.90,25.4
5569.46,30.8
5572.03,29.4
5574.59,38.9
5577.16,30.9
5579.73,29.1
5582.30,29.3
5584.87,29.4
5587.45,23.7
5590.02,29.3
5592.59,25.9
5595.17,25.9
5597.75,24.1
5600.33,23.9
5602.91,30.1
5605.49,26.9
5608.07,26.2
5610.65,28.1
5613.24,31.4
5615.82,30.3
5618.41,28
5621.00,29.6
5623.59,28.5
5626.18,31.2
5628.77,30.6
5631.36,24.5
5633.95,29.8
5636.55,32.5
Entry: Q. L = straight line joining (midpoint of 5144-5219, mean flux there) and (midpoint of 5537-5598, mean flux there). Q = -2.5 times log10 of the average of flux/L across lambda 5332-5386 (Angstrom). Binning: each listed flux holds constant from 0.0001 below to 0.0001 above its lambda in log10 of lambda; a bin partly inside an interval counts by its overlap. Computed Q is -0.25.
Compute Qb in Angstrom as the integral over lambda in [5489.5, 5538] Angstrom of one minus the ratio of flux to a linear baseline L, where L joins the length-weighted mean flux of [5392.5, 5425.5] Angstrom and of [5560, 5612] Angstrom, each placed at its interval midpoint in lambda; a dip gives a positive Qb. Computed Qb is 2.5 Angstrom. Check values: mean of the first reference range 29.3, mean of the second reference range 28.3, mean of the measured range 27.2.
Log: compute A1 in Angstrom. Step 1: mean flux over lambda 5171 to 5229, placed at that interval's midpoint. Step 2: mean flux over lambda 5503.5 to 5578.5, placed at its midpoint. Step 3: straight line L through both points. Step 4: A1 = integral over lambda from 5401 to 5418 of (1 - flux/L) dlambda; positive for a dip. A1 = -2.8 Angstrom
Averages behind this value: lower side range 17.6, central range 28.8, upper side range 29.1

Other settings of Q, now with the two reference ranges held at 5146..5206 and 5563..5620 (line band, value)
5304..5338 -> -0.24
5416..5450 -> -0.20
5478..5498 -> -0.10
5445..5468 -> -0.06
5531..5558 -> -0.10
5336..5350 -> -0.21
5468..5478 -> -0.13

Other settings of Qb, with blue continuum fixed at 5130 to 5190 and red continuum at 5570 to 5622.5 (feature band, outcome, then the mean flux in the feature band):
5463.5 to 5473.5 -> -1.0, 27.4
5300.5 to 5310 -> -2.9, 26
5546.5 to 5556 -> -1.7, 32.2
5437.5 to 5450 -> -1.9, 27.8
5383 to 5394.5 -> -4.5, 31.3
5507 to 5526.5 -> -0.8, 27.3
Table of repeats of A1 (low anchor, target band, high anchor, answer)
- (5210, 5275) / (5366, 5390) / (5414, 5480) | -3.2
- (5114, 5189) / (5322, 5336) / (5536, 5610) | -1.9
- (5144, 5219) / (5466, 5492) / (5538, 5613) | -2.0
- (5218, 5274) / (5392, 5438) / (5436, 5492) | -4.1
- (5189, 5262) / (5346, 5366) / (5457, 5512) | -3.0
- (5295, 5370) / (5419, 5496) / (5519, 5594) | 1.0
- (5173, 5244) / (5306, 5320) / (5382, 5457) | -1.3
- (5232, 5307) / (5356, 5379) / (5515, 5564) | -2.5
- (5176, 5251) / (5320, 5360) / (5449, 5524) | -3.8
